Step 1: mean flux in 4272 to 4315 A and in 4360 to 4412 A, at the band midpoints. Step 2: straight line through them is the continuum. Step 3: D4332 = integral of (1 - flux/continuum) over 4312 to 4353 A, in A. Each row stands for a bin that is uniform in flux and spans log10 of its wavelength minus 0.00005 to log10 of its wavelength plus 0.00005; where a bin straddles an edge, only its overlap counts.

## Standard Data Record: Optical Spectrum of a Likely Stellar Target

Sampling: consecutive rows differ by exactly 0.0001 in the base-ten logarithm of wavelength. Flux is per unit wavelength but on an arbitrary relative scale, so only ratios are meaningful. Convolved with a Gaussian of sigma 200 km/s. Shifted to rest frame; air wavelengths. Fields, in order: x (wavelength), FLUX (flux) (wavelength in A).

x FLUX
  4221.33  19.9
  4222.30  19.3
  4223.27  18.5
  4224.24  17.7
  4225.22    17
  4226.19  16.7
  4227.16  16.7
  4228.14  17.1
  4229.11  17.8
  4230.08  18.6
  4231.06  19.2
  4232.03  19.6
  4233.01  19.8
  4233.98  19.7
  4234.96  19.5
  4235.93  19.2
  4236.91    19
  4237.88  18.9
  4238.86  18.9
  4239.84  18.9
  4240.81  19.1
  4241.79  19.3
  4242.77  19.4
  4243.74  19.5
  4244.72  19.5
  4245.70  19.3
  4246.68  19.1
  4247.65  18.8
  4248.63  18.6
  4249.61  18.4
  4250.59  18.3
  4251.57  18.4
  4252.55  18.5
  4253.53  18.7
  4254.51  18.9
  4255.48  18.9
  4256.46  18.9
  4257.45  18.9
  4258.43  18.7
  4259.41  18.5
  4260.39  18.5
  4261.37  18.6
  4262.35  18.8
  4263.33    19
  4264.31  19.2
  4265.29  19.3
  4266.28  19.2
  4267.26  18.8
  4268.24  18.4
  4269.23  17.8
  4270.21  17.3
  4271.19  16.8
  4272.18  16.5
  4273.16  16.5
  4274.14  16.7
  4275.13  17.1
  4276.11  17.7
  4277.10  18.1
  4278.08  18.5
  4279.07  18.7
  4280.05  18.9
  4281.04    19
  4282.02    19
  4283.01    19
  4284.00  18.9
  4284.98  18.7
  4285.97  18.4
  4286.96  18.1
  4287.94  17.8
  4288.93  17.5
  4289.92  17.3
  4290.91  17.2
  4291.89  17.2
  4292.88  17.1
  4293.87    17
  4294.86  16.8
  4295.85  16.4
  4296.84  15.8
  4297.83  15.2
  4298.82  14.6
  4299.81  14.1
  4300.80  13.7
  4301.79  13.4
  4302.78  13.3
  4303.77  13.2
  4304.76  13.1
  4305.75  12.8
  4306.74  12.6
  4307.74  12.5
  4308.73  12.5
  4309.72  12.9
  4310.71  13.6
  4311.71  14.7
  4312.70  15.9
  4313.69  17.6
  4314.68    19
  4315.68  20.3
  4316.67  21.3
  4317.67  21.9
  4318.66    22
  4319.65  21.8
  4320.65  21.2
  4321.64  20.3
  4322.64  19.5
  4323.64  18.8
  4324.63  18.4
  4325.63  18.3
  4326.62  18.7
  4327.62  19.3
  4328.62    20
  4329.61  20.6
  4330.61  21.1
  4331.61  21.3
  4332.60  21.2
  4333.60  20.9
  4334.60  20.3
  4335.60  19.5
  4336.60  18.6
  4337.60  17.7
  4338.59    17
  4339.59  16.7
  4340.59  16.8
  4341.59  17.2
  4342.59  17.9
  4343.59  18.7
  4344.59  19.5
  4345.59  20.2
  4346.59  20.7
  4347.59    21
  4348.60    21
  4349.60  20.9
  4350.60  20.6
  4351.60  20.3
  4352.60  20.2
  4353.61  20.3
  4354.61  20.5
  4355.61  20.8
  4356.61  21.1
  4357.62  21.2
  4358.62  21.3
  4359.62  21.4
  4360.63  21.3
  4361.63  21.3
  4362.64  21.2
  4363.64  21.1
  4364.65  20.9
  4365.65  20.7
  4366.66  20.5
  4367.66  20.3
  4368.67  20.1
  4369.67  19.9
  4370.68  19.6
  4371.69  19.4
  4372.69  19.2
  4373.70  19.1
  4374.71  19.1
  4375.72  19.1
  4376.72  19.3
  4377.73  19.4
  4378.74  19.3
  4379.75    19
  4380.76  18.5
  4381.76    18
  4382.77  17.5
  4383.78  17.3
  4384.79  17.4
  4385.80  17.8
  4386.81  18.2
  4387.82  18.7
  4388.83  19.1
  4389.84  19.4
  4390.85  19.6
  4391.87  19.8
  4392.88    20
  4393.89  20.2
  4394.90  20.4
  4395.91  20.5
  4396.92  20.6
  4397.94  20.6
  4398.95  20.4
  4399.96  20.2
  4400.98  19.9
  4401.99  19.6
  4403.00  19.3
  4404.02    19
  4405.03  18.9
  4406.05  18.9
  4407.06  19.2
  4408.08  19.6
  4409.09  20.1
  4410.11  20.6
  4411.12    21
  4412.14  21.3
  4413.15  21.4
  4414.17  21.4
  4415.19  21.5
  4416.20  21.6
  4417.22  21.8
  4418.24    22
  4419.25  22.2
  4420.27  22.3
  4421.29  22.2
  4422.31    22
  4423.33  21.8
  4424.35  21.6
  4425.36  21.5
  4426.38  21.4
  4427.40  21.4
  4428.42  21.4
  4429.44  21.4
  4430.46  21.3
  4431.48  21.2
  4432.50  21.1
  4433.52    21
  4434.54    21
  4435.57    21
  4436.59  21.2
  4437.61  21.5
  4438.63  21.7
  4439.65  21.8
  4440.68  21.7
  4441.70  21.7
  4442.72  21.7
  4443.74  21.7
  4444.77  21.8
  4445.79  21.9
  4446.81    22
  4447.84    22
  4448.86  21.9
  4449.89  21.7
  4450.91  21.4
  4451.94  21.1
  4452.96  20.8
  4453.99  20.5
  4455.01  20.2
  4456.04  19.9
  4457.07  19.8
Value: -4.51 A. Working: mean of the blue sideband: 16.2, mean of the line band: 19.6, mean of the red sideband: 19.6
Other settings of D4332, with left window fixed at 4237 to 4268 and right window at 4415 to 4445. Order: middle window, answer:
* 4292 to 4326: 5.6 A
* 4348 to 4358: -0.1 A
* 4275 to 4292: 1.0 A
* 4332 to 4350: 0.9 A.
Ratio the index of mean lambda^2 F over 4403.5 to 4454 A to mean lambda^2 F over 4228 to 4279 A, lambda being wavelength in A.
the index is 1.2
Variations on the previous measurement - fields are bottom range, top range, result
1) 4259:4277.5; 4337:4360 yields 1.13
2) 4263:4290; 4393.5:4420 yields 1.20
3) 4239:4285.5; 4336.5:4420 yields 1.13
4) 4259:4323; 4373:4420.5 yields 1.20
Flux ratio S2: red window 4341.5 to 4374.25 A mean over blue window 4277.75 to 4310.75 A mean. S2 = 1.27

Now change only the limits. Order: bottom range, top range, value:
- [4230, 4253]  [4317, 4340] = 1.04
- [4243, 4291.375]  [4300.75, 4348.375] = 0.98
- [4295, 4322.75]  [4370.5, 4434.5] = 1.24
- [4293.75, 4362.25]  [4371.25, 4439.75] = 1.11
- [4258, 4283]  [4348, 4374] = 1.13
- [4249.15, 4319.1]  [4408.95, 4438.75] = 1.24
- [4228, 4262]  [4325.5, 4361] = 1.05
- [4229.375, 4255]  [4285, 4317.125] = 0.83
